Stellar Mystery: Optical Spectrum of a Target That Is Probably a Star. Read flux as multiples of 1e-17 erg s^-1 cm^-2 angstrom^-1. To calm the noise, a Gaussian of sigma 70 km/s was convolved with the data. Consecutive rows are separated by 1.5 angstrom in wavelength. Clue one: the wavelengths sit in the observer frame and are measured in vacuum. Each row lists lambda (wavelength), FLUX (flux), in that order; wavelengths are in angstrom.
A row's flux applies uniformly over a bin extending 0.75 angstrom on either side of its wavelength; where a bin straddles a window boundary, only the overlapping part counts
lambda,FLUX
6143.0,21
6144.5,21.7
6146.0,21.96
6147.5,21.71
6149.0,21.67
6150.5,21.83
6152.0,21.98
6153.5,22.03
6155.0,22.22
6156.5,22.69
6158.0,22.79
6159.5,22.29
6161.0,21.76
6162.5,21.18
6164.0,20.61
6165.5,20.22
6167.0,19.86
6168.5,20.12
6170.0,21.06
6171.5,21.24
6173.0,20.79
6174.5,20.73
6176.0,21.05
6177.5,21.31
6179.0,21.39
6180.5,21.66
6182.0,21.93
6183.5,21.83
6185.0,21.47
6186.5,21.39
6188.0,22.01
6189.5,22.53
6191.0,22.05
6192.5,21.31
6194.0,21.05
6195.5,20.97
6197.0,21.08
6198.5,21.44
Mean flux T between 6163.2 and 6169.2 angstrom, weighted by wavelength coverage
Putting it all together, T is 20.2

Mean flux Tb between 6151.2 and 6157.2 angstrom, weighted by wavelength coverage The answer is 22.2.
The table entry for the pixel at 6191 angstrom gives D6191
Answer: 22.05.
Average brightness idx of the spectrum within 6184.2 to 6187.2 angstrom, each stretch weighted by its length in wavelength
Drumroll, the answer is 21.4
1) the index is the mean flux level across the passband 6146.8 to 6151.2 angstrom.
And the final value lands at 21.7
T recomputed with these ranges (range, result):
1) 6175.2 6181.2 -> 21.3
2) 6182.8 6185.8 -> 21.6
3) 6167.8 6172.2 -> 20.8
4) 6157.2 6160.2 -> 22.5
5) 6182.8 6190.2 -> 21.8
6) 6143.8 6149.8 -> 21.8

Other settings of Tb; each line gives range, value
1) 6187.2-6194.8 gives 21.8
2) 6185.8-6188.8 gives 21.7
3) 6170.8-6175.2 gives 20.9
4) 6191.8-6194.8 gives 21.2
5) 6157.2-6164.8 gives 21.7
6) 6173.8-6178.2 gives 21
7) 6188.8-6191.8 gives 22.3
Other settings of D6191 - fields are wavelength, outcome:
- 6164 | 20.61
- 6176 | 21.05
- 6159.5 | 22.29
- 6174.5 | 20.73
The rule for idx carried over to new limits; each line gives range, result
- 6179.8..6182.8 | 21.8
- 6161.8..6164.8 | 20.9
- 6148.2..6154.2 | 21.9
